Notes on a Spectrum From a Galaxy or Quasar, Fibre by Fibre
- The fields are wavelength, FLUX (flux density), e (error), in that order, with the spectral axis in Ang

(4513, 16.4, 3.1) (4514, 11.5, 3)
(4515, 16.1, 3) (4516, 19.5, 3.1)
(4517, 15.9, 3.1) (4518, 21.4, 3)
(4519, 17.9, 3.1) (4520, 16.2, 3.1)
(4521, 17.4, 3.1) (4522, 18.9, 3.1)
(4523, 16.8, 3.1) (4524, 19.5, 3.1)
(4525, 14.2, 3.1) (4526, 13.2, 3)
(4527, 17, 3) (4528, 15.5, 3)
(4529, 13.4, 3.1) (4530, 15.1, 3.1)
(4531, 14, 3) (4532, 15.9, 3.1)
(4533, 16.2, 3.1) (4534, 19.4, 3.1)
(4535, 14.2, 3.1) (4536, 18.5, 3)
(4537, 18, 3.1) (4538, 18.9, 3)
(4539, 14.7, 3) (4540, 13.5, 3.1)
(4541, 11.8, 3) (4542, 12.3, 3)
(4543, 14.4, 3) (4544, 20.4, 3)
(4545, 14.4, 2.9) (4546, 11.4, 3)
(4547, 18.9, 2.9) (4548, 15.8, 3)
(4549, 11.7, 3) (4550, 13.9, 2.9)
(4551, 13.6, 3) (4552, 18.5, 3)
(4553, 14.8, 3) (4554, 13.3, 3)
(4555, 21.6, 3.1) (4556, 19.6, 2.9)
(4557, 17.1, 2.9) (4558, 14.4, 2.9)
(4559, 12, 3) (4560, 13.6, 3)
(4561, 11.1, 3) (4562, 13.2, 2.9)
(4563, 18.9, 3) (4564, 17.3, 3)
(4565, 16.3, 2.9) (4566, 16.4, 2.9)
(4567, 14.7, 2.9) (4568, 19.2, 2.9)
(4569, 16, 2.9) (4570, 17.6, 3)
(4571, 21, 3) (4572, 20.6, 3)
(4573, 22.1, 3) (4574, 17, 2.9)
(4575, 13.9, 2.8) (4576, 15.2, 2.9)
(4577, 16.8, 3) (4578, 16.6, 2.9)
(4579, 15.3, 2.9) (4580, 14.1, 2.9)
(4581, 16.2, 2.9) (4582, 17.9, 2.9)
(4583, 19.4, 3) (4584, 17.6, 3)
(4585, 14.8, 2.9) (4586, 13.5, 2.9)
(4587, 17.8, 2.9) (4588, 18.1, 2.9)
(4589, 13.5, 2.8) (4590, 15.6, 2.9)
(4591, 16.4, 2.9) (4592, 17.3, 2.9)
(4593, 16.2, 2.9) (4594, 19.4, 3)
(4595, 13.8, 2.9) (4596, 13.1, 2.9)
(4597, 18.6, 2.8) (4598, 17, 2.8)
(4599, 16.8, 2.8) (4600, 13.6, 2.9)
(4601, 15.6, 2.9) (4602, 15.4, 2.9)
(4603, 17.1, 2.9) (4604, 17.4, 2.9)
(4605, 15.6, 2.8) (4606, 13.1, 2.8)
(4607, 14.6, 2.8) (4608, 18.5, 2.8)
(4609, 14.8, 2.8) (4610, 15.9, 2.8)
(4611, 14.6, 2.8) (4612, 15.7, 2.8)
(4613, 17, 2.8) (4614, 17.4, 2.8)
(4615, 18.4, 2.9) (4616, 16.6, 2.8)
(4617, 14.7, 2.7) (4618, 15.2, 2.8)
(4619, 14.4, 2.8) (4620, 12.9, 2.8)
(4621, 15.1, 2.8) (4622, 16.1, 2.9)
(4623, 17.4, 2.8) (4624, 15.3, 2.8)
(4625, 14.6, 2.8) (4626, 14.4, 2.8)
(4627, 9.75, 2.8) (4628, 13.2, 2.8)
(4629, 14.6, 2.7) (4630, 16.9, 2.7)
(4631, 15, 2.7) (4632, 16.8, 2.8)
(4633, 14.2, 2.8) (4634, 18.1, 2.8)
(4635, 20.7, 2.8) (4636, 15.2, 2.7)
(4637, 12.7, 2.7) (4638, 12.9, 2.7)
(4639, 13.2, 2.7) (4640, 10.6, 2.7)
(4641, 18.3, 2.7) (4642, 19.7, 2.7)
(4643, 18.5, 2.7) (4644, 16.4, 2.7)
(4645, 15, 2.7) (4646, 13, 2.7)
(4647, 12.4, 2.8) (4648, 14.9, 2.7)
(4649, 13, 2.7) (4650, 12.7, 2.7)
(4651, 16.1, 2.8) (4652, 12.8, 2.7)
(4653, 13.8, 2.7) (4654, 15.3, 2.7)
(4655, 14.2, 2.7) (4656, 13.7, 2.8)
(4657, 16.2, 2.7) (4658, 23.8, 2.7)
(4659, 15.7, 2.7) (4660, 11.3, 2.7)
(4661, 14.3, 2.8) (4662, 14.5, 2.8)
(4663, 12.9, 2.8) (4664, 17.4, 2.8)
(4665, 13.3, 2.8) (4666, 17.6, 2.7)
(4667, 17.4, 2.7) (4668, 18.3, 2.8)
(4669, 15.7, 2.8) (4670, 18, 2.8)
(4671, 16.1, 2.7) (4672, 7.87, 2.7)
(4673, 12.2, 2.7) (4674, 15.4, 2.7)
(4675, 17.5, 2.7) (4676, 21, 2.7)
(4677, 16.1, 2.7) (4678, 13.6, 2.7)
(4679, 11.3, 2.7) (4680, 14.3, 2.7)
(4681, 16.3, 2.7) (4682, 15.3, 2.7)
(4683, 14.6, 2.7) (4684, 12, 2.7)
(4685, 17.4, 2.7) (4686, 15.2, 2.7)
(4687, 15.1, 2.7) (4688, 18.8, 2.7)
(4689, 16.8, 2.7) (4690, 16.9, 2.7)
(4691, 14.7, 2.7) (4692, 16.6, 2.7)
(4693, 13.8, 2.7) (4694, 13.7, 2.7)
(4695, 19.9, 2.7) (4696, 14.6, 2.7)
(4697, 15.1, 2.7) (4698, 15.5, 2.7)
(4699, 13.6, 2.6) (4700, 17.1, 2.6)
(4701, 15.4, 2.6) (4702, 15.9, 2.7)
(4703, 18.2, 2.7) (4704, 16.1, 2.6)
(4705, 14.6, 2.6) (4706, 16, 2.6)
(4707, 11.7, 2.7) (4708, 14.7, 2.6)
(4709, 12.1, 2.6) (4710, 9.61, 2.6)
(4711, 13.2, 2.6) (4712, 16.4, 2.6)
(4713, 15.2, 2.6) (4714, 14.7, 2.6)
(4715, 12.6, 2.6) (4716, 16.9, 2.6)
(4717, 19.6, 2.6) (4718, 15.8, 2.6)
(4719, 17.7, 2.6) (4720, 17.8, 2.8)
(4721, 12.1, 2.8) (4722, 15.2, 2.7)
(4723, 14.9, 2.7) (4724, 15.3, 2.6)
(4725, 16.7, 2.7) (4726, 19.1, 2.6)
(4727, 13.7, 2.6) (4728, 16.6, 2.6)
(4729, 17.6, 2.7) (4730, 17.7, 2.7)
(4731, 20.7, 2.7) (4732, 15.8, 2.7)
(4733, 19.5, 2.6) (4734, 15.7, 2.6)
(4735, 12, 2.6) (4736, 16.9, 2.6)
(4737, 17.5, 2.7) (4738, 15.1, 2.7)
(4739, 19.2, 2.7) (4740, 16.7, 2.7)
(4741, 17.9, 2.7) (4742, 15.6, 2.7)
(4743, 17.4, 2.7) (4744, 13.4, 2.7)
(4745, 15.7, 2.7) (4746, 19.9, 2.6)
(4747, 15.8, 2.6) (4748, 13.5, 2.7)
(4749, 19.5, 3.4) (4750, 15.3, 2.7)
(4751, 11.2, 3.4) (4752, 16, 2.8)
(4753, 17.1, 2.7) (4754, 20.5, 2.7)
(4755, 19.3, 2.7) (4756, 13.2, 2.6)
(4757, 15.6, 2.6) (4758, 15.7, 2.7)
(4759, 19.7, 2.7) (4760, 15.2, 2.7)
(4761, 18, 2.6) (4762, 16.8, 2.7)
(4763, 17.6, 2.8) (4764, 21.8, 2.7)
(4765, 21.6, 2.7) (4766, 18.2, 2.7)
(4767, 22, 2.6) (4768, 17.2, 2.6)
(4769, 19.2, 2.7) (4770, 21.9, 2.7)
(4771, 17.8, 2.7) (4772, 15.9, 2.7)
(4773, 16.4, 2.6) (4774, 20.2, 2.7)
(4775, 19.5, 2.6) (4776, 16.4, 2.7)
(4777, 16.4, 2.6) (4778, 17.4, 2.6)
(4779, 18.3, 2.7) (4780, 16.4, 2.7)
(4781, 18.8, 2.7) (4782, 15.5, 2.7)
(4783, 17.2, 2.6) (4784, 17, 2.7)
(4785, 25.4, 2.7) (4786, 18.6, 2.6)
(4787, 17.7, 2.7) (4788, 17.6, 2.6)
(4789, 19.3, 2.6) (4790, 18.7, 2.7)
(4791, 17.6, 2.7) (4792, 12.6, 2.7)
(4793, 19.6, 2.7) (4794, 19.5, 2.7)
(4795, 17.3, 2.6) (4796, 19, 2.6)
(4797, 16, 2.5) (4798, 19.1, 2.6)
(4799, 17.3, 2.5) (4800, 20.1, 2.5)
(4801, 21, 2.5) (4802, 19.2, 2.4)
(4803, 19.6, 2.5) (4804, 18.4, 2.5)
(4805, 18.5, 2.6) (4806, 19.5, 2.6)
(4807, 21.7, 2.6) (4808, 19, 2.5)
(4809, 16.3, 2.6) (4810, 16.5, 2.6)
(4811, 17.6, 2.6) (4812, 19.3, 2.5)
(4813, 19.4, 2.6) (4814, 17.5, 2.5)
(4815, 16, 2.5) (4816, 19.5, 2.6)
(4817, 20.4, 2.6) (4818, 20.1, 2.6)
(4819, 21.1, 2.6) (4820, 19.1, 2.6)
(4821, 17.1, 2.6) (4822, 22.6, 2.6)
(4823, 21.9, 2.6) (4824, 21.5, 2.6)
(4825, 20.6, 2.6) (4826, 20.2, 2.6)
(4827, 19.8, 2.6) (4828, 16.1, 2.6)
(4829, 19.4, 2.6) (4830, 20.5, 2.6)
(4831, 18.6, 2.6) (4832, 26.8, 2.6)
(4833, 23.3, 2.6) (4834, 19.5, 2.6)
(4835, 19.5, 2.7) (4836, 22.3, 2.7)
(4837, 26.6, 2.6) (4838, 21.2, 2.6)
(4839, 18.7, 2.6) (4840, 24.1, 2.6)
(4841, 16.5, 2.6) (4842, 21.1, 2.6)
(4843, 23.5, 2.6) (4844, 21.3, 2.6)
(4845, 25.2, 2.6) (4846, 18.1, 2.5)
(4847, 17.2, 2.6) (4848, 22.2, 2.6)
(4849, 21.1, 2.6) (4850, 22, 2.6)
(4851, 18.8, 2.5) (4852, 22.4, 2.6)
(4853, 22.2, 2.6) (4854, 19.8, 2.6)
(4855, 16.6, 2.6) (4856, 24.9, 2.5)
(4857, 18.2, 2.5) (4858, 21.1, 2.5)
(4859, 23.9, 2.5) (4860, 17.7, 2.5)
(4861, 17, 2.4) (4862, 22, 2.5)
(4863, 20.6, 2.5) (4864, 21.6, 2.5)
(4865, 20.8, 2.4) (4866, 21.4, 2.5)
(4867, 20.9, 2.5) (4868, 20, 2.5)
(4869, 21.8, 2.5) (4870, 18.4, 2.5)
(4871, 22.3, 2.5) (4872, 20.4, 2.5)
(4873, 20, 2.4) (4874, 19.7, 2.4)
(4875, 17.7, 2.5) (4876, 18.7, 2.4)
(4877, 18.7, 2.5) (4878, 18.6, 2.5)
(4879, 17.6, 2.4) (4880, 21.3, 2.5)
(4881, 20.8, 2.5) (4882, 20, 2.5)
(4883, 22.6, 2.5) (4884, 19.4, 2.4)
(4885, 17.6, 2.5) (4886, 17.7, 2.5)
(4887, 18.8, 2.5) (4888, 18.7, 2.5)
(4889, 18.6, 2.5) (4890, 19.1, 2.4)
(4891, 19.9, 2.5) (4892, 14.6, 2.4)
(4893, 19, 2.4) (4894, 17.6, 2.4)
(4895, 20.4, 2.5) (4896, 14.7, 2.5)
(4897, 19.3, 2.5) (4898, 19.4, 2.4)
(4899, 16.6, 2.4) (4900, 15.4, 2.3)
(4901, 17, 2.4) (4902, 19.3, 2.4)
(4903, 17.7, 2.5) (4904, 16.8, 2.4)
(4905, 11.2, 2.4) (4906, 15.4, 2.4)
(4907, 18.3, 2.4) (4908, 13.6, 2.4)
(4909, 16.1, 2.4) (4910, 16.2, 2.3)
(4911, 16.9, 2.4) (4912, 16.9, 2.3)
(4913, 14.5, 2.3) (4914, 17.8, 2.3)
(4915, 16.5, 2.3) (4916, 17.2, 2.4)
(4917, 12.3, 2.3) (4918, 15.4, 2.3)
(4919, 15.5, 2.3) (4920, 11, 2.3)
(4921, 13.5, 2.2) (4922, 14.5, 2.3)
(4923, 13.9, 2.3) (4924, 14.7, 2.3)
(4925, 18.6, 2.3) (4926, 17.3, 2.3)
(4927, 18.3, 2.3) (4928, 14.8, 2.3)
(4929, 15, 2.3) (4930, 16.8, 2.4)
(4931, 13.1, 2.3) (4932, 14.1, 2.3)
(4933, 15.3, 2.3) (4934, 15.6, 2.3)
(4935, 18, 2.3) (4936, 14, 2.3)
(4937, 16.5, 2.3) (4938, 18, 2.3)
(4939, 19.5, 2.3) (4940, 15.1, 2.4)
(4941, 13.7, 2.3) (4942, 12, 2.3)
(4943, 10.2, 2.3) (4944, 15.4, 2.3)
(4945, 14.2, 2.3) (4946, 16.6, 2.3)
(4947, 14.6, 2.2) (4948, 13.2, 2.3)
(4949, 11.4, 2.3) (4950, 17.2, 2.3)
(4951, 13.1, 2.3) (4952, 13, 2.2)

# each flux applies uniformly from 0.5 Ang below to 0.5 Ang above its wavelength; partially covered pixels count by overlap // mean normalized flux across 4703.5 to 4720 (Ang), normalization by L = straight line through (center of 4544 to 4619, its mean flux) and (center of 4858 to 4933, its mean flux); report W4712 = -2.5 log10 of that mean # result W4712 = 0.13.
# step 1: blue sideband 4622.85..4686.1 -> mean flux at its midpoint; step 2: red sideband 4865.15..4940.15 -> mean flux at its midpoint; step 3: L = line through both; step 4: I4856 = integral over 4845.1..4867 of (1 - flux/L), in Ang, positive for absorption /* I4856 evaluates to -4.7 Ang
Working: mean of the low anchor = 15.1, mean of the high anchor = 17.4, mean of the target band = 20.6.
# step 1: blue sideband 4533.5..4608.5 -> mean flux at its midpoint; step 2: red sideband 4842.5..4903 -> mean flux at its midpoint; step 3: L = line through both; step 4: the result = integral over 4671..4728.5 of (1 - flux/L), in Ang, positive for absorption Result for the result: 7.7 Ang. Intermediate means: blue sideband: 16.1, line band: 15.3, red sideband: 19.7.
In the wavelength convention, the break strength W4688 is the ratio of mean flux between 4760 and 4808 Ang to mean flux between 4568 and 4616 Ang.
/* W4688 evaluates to 1.12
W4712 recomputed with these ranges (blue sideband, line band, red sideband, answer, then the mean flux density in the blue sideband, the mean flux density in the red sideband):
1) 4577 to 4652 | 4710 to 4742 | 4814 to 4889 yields 0.10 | 15.6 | 20.3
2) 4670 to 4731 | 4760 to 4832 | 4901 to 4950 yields -0.21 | 15.4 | 15.4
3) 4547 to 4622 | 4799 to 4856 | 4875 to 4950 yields -0.23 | 16.1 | 16.5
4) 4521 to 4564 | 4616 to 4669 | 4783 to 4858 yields 0.13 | 15.6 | 19.8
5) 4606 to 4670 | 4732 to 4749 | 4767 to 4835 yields 0.07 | 15.3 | 18.9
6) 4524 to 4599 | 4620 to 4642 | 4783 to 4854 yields 0.13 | 16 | 19.8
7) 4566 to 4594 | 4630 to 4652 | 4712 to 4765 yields 0.11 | 16.9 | 16.6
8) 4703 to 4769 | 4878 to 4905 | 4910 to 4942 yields -0.17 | 16.4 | 15.6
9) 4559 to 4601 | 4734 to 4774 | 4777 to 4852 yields 0.09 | 16.4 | 19.5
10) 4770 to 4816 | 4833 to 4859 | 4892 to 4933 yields -0.22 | 18.2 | 16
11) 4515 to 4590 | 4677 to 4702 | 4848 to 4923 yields 0.12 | 16.2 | 18.4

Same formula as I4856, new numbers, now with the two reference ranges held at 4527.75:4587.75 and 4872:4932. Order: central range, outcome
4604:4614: 0.3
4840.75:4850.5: -2.3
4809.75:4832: -3.5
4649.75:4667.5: 1.2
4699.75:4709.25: 0.7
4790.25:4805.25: -1.4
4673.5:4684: 0.7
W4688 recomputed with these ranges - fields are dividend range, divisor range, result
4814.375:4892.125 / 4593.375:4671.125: 1.31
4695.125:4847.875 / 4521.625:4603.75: 1.11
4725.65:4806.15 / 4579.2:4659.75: 1.13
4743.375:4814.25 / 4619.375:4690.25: 1.18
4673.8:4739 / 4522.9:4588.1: 0.98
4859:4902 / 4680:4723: 1.25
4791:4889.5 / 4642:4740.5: 1.28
